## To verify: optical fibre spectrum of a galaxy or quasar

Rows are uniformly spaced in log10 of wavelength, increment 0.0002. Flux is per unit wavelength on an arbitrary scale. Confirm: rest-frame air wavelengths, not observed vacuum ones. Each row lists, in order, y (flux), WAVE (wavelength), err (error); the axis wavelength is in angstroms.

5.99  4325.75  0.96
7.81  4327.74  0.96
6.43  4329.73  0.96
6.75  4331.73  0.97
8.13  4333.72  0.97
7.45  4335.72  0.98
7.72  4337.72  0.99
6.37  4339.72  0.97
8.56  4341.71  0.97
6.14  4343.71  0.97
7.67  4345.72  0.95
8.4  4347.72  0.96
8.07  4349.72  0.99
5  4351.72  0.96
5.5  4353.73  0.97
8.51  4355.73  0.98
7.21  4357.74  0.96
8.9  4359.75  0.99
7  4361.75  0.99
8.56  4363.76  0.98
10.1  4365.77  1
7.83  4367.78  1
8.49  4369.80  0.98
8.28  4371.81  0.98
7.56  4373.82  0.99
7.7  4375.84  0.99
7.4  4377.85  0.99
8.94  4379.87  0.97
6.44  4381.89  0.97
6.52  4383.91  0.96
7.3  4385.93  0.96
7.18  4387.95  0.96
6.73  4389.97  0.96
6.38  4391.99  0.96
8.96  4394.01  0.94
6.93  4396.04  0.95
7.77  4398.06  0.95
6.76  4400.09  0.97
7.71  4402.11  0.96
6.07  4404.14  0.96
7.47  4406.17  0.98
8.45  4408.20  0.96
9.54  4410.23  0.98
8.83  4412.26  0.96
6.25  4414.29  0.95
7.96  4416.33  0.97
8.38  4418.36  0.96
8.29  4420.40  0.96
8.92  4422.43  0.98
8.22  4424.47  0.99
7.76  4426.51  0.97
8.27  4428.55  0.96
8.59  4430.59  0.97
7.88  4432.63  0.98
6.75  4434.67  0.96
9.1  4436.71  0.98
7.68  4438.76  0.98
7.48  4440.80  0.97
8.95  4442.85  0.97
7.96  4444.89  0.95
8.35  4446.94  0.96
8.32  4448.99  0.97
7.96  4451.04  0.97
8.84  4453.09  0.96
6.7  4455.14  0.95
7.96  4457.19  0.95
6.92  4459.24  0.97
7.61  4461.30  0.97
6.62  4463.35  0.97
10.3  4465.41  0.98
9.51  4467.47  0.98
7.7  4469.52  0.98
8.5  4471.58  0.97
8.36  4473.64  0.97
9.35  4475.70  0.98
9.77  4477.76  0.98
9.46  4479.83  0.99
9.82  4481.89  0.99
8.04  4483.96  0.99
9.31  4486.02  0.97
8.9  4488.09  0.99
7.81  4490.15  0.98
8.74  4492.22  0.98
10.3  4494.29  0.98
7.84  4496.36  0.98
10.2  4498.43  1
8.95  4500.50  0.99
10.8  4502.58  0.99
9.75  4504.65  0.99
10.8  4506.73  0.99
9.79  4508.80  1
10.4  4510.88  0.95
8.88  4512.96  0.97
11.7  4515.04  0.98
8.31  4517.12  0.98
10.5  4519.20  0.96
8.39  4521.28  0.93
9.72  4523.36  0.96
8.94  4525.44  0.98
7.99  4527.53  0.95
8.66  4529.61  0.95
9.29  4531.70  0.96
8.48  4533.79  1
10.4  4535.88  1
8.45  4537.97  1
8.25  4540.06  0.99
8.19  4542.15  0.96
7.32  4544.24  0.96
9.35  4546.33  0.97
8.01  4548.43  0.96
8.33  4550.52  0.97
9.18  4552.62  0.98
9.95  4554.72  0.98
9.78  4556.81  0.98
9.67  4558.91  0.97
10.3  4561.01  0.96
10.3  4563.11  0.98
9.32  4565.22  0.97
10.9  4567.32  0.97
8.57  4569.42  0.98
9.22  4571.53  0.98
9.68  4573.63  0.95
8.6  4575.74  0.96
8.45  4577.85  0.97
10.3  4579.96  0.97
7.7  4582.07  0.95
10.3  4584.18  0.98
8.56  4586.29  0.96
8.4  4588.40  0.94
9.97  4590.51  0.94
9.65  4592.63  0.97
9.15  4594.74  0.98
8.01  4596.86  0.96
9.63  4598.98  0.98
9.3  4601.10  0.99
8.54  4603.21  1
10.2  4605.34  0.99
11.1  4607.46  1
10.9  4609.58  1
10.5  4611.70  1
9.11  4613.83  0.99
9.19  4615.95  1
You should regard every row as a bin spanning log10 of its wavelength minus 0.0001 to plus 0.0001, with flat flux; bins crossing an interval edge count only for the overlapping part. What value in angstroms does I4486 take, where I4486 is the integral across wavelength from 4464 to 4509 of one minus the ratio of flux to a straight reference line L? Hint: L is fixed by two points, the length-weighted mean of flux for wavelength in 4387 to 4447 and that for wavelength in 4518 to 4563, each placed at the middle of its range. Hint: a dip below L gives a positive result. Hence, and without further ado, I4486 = -3.8 angstroms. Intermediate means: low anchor 7.85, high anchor 9.03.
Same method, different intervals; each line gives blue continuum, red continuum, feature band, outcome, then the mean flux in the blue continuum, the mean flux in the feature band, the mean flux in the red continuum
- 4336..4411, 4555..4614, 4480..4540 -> -3.3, 7.56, 9.31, 9.52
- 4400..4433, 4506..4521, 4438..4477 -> 2.9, 8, 8.18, 9.96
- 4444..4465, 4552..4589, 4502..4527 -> -3.3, 7.8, 9.78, 9.41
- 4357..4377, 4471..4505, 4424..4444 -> 1.5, 8.17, 8.06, 9.17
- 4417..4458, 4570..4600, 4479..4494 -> -0.9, 8.12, 8.93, 9.11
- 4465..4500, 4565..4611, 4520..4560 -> 1.6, 9.03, 8.87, 9.4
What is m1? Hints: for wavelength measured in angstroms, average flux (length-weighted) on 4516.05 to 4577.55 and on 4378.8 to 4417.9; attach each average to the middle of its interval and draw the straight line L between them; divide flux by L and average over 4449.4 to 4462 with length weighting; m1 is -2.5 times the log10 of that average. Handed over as 0.06 mag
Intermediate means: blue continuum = 7.5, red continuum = 9.1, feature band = 7.7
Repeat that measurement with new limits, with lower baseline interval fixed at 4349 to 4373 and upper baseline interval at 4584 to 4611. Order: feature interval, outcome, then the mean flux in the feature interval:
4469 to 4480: -0.03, 8.86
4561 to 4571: -0.06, 9.79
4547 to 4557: 0.02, 9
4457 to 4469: 0.05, 8.15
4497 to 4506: -0.12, 9.86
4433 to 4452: 0.04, 8.06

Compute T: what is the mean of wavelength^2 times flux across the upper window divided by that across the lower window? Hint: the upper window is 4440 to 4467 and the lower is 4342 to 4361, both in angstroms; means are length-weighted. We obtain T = 1.15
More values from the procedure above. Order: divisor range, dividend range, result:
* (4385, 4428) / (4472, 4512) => 1.26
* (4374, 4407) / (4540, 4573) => 1.36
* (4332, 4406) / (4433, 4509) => 1.21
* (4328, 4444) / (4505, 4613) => 1.31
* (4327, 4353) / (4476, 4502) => 1.35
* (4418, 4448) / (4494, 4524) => 1.23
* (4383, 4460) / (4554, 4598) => 1.29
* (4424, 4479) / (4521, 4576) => 1.16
